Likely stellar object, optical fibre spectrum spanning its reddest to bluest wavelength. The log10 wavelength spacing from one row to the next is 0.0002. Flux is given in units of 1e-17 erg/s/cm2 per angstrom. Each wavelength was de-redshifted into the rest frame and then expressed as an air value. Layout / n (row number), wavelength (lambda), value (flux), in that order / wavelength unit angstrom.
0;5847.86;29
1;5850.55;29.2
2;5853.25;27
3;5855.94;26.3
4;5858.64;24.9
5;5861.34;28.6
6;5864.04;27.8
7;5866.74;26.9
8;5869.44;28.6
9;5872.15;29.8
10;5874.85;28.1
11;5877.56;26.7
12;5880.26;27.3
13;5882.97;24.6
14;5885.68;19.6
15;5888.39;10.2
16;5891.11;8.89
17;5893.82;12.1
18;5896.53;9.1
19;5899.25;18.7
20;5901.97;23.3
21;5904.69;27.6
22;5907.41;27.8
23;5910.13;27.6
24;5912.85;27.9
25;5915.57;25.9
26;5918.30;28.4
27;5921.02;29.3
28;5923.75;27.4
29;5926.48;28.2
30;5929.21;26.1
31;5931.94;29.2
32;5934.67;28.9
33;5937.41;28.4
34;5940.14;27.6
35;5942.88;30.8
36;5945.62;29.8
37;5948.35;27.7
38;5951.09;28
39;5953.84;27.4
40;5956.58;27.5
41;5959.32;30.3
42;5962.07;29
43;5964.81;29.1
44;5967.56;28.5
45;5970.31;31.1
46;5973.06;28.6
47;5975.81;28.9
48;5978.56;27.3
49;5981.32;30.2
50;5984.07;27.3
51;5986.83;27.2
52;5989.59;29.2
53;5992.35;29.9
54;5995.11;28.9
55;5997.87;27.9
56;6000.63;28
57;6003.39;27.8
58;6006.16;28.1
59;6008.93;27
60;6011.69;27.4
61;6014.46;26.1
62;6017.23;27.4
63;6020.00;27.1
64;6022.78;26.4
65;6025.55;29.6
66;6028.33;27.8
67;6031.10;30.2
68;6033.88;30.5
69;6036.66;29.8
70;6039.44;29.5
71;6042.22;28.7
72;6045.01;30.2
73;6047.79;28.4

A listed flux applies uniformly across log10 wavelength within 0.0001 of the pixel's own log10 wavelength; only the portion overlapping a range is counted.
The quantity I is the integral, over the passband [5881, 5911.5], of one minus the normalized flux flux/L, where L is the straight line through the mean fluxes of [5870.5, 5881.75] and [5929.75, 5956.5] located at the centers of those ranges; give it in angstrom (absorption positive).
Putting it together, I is 9.7 angstrom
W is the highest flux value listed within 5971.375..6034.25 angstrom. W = 30.5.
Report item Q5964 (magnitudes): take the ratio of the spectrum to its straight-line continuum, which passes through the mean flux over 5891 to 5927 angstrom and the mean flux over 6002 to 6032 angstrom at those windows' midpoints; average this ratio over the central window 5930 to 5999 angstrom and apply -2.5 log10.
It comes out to -0.126 mag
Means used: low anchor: 23.4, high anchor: 27.7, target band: 28.7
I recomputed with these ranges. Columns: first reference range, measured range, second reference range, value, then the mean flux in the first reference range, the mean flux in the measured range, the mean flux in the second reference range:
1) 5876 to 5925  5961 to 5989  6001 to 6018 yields -3.2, 22.4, 28.7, 27.3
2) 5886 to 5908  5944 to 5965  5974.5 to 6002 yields -3.8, 17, 28.6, 28.5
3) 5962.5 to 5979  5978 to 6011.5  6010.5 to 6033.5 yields 0.3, 29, 28.2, 27.9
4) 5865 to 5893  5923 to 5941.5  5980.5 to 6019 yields -2.1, 22.9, 28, 28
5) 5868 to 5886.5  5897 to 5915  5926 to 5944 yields 1.9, 26.6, 24.7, 28.4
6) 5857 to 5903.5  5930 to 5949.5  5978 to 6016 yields -2.9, 22.1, 28.9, 28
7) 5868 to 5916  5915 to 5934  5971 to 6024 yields -3.0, 22.4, 27.9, 28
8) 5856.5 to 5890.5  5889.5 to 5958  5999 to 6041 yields 2.1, 24.9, 25.3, 28.2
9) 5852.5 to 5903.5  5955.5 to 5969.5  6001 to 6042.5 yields -1.7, 22.5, 29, 28.2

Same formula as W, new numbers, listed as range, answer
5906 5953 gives 30.8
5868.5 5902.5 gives 29.8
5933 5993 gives 31.1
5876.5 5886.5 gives 27.3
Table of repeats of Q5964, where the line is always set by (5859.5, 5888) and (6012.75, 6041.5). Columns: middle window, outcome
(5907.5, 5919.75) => -0.029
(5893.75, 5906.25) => 0.369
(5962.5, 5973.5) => -0.068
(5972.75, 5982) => -0.036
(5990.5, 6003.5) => -0.023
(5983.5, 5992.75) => -0.017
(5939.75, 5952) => -0.064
